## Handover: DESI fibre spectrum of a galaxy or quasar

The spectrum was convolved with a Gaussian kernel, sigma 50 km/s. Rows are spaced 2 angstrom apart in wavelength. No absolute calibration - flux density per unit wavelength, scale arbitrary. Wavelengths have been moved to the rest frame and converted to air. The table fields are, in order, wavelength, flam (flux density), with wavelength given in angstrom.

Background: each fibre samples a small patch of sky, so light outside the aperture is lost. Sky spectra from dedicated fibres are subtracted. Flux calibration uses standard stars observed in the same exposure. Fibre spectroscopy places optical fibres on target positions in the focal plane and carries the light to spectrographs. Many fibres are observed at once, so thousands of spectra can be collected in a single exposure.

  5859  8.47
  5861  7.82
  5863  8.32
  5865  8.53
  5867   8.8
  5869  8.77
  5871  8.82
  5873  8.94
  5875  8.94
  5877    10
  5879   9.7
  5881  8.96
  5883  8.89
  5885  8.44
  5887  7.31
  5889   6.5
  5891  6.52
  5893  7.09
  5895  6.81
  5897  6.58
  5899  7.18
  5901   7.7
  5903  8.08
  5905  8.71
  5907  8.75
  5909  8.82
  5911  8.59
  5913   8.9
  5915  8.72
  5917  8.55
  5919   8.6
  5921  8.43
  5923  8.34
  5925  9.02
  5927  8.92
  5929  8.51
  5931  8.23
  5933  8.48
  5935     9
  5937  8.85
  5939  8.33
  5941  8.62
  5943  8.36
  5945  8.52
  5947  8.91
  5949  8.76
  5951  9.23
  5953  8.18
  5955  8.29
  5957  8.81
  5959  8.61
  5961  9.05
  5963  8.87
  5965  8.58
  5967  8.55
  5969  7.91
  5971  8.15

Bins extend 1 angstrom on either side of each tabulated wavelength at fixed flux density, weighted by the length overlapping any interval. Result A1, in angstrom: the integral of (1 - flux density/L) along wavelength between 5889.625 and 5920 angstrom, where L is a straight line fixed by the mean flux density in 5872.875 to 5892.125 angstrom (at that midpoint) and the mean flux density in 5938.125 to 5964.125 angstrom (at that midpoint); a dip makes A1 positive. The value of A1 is 1.88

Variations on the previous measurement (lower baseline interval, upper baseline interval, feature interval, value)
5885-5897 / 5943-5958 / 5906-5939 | -3.4 angstrom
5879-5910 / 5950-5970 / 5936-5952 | -0.5 angstrom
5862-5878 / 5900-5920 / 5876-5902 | 2.7 angstrom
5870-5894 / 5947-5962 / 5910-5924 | -0.1 angstrom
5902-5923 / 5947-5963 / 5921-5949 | 0.2 angstrom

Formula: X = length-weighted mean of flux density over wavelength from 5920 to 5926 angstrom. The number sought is 8.6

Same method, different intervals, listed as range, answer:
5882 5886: 8.66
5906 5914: 8.77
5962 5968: 8.67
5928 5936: 8.55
